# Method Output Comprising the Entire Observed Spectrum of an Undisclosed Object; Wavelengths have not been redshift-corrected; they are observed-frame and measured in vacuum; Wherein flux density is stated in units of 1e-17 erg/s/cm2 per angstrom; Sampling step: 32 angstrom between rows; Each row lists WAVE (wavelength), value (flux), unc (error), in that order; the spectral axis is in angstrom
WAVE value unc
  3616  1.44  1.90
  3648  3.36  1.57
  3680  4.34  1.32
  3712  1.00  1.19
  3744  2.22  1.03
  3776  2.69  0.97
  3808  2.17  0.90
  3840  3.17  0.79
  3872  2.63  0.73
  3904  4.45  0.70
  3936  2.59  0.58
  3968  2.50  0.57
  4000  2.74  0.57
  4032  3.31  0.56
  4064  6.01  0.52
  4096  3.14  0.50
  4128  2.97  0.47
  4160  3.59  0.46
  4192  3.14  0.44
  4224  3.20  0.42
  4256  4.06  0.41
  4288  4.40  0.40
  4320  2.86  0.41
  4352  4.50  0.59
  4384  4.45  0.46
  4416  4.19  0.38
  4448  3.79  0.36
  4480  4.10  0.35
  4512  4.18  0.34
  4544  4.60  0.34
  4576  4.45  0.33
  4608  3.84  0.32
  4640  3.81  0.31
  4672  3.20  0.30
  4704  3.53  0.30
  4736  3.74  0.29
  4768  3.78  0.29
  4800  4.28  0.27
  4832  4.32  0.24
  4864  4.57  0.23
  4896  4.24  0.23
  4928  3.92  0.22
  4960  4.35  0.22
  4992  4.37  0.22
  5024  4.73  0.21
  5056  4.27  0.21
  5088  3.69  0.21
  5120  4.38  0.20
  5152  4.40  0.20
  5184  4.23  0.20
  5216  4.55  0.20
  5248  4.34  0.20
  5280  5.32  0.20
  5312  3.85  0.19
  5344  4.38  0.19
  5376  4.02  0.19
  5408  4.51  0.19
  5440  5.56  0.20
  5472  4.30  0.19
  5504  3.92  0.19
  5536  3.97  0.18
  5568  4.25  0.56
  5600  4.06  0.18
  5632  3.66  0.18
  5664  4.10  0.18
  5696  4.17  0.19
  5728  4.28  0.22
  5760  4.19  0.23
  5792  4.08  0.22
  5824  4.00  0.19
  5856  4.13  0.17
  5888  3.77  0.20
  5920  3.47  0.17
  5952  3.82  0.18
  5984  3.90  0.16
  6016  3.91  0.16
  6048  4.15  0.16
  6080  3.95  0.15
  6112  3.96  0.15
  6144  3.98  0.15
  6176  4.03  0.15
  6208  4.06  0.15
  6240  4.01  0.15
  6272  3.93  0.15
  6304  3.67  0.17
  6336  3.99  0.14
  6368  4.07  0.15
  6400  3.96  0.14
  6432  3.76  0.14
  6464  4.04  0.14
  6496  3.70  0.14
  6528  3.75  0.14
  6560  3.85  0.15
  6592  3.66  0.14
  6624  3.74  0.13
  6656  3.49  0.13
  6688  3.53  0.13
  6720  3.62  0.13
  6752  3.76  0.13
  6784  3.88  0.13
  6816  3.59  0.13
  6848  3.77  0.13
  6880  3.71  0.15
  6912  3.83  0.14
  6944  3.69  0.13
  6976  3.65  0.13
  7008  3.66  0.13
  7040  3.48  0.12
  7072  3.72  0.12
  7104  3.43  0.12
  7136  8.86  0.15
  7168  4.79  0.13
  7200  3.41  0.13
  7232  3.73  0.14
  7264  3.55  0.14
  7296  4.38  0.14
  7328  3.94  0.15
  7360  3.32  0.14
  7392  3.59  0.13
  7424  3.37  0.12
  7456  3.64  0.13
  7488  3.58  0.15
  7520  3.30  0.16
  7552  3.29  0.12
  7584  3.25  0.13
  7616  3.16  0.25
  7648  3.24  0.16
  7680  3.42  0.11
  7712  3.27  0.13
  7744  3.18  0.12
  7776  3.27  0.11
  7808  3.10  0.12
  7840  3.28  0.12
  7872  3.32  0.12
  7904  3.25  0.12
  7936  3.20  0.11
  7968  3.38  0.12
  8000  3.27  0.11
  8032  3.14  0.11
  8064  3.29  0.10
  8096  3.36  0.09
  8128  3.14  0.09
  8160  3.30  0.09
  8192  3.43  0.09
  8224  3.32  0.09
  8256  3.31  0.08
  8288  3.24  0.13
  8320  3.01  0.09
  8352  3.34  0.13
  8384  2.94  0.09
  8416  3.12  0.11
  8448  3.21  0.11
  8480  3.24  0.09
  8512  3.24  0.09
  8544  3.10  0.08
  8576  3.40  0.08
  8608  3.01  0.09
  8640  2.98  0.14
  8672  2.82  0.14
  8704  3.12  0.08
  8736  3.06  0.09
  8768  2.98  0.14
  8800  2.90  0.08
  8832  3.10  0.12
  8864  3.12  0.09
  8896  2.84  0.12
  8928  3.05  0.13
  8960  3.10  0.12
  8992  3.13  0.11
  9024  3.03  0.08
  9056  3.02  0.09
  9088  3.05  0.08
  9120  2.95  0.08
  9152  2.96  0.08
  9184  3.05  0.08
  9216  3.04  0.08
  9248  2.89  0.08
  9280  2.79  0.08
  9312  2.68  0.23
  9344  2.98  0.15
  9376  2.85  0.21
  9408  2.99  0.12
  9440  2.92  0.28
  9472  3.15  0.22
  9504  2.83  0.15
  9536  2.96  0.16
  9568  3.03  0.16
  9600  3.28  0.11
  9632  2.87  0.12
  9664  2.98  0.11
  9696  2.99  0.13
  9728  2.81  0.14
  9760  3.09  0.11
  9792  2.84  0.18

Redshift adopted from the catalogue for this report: 0.087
